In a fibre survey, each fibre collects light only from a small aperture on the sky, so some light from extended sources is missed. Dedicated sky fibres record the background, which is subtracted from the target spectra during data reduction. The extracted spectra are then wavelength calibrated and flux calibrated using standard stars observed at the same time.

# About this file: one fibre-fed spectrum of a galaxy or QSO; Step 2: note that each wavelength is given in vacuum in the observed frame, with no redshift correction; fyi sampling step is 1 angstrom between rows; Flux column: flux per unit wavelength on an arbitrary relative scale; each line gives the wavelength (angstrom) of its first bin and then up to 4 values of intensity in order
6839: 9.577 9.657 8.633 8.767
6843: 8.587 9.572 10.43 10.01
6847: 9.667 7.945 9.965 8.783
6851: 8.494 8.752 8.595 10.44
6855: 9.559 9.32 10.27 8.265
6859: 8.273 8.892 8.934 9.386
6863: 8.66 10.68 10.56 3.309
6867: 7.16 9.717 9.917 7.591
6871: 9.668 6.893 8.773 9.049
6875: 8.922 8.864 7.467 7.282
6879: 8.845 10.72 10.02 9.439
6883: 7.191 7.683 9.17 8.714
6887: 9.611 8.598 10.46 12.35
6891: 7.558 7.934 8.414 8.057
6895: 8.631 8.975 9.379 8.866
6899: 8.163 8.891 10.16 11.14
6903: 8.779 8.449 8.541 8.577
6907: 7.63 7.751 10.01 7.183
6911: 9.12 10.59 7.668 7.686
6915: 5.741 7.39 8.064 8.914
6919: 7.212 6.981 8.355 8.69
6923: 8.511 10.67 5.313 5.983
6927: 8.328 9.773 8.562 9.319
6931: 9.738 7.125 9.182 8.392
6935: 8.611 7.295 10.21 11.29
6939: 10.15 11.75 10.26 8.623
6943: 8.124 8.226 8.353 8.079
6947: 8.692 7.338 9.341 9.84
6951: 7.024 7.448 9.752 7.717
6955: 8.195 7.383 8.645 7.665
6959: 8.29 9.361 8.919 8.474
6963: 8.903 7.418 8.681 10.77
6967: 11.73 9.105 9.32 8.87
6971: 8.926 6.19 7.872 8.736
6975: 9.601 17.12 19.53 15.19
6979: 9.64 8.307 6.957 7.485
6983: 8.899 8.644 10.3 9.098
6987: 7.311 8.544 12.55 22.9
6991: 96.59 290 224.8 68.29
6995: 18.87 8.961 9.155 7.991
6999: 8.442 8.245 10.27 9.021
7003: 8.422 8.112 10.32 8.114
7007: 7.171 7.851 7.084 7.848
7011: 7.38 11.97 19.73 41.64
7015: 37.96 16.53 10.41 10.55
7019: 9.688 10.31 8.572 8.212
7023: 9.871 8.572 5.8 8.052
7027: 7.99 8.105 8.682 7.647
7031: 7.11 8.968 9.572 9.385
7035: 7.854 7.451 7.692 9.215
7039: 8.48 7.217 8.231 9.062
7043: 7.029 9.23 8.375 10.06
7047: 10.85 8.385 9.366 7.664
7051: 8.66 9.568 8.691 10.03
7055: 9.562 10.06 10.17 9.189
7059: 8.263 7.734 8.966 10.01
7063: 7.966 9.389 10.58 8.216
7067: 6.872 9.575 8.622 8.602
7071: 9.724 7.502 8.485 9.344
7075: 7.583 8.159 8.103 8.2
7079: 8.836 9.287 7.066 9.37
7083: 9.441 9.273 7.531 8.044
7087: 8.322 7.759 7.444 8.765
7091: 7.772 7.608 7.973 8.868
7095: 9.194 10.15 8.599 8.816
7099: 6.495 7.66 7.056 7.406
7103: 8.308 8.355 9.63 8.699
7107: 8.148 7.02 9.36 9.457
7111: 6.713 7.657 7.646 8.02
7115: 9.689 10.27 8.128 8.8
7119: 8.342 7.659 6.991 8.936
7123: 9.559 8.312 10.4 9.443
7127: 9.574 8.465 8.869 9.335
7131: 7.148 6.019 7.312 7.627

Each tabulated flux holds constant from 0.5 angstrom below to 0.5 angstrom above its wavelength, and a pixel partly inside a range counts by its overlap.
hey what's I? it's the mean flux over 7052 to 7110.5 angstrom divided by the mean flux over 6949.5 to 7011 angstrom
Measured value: 0.43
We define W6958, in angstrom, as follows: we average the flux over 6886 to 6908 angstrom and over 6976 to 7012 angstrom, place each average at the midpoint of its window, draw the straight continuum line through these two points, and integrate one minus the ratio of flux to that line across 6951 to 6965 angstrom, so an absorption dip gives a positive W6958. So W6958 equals 8.4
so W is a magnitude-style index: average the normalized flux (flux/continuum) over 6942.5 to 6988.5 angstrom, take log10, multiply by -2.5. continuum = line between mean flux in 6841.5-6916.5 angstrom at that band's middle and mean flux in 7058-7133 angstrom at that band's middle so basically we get -0.06 mag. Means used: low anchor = 8.82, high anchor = 8.45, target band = 9.13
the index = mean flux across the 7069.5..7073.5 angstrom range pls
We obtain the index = 8.58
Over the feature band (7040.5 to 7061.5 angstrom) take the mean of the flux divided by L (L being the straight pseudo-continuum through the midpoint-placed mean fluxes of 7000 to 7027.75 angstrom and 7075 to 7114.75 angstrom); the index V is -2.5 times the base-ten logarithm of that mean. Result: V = 0.12 mag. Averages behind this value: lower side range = 11.7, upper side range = 8.26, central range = 9.01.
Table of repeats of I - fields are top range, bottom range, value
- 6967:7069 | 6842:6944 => 1.86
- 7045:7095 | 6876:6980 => 0.98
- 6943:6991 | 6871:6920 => 1.20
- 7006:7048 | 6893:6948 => 1.22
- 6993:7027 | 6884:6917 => 1.87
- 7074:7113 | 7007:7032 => 0.70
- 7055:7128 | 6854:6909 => 0.97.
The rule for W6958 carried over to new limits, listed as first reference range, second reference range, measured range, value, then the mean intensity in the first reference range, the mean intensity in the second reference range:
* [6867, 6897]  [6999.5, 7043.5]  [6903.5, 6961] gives 5.6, 8.83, 10.4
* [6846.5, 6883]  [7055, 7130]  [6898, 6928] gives 1.6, 8.84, 8.56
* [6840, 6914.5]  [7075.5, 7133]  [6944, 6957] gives 0.7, 8.88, 8.38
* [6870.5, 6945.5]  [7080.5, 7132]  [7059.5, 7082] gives -0.4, 8.71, 8.4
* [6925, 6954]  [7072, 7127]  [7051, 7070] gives -1.3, 8.74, 8.41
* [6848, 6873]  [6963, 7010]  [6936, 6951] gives 7.6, 8.82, 23.5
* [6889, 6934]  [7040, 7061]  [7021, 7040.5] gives 1.5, 8.53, 8.97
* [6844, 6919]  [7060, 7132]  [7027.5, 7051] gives 0.1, 8.8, 8.48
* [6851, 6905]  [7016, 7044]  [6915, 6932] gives 1.3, 8.89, 8.66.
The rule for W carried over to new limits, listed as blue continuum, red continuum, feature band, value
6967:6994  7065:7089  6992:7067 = 0.392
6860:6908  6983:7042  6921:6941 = 0.445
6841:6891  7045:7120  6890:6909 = 0.014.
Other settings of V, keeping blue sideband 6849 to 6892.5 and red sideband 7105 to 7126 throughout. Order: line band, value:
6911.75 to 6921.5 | 0.13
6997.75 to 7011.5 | 0.05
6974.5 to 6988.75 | -0.20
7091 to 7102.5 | 0.05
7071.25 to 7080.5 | 0.02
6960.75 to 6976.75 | -0.10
